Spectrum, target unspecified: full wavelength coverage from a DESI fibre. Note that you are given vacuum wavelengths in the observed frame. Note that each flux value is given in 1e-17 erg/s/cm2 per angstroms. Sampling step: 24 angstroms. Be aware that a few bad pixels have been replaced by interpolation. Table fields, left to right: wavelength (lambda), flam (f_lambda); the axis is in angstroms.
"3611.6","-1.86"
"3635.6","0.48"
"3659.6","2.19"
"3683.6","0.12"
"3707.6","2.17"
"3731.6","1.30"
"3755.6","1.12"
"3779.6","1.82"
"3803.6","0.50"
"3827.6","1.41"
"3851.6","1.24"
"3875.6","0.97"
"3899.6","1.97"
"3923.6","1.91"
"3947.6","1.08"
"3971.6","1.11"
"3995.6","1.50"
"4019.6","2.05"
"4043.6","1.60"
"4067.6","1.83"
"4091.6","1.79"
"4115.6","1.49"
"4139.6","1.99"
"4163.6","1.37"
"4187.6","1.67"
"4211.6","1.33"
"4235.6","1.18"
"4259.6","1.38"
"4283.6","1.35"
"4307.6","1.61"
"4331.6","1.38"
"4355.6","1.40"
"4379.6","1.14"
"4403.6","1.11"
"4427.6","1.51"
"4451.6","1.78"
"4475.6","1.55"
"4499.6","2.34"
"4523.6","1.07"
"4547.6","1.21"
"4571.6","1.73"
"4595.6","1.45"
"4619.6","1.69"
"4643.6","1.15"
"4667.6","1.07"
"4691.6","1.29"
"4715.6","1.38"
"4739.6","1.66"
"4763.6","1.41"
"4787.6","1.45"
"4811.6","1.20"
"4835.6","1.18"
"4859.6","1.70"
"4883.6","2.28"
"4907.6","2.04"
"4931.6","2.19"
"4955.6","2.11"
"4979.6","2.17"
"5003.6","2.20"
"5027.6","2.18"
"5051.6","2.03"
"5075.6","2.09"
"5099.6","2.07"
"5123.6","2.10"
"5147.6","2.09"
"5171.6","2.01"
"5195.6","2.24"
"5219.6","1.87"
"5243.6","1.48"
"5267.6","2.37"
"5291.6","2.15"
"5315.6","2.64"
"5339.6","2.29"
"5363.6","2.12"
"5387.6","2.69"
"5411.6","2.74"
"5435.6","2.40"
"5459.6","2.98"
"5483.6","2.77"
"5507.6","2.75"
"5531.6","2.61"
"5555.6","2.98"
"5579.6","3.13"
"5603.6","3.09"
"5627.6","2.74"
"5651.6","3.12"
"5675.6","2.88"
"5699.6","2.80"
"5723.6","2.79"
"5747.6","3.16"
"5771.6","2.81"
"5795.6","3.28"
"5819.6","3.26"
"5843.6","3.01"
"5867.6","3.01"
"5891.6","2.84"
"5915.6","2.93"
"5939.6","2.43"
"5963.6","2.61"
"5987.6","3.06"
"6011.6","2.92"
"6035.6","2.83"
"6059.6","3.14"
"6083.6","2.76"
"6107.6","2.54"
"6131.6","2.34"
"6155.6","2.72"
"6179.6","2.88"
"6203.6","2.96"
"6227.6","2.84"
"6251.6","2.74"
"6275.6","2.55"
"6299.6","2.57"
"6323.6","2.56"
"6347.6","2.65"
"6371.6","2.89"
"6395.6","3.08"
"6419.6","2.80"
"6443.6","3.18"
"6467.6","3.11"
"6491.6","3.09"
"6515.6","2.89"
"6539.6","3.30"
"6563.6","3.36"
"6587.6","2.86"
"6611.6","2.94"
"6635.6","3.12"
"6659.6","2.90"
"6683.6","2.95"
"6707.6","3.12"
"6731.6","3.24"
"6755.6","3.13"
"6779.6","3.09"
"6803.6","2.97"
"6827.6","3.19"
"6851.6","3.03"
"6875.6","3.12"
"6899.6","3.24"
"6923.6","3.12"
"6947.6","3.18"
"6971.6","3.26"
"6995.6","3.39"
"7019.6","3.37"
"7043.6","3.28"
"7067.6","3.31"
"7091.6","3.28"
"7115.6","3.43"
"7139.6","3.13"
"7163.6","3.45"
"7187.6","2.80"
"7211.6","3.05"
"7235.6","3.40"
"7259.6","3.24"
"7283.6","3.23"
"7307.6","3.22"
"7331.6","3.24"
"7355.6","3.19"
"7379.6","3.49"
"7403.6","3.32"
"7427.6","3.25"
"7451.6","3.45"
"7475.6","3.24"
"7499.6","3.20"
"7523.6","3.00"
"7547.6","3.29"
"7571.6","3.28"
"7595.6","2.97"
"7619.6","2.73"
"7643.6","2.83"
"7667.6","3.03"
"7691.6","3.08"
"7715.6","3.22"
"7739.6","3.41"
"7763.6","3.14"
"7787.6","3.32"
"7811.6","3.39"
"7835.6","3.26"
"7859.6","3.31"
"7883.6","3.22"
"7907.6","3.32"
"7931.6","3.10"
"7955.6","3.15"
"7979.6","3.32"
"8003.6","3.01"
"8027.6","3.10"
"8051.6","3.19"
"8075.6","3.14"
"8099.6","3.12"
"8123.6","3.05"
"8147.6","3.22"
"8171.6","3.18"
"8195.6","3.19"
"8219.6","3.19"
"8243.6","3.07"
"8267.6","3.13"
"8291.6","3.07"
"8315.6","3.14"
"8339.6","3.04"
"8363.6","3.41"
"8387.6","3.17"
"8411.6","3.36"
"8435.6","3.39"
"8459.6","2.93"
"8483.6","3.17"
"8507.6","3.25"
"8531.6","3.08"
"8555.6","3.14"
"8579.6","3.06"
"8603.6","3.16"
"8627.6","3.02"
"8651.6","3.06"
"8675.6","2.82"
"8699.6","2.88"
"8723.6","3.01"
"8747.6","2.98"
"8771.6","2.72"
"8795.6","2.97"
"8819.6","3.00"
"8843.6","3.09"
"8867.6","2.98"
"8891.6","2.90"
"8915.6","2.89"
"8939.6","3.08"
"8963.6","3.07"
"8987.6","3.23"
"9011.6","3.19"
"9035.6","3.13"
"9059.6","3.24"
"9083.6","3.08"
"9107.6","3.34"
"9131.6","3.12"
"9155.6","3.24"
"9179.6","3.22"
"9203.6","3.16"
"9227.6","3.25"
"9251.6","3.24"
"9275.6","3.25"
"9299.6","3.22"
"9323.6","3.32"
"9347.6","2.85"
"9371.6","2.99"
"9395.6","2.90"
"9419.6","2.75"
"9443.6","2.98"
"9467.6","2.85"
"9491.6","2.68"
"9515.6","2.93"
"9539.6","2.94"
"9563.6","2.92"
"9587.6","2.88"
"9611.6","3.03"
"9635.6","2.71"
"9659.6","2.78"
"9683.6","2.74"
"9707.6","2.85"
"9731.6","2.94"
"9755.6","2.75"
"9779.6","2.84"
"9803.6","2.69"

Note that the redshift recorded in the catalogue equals 0.22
